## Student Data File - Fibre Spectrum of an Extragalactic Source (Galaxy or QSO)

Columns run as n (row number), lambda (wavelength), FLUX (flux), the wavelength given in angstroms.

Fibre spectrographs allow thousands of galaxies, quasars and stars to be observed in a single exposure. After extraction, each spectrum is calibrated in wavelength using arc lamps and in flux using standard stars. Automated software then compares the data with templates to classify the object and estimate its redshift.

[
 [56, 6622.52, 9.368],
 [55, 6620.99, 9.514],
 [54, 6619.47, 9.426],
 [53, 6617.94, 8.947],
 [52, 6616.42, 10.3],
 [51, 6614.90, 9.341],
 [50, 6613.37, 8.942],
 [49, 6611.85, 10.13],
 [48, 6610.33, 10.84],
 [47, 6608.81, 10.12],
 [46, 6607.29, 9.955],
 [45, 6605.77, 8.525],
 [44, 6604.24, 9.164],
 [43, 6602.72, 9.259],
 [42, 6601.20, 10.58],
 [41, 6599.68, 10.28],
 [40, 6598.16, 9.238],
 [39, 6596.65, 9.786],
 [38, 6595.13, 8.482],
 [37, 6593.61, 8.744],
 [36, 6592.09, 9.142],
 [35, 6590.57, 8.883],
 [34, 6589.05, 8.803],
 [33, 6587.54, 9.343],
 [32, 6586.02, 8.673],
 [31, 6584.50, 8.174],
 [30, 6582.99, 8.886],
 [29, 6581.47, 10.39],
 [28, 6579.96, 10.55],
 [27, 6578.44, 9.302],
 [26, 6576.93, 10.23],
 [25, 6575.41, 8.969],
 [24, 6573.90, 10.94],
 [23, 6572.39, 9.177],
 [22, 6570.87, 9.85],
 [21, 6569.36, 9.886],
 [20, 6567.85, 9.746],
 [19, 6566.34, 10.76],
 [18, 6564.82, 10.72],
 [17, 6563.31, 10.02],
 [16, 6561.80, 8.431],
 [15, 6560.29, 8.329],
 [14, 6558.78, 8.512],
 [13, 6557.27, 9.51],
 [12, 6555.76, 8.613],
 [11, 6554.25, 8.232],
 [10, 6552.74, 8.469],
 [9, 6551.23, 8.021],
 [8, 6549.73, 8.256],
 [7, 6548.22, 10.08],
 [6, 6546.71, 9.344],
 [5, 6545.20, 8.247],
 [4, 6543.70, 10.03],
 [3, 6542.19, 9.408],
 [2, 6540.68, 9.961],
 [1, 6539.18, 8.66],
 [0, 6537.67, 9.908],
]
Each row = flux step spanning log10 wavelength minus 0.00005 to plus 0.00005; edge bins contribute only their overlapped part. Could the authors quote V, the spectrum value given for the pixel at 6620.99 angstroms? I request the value 9.514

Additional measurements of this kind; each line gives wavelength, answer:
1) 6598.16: 9.238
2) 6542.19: 9.408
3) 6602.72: 9.259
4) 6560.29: 8.329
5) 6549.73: 8.256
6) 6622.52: 9.368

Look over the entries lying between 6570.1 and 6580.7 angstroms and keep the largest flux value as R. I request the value 10.94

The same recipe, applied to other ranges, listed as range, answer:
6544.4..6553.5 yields 10.08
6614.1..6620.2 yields 10.3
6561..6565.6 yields 10.72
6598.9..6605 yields 10.58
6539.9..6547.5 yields 10.03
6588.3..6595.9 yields 9.142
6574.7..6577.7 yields 10.23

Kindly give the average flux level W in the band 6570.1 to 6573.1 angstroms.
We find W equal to 9.51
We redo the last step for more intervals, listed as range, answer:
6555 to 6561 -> 8.74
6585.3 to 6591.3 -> 8.93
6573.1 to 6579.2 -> 9.86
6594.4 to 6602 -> 9.69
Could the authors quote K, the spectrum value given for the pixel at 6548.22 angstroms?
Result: 10.08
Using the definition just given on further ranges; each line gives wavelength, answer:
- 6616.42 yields 10.3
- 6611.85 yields 10.13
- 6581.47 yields 10.39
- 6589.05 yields 8.803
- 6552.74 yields 8.469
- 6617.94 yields 8.947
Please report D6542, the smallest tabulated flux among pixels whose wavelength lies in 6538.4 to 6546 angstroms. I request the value 8.247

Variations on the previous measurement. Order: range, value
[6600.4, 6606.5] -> 8.525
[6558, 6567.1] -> 8.329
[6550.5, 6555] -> 8.021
